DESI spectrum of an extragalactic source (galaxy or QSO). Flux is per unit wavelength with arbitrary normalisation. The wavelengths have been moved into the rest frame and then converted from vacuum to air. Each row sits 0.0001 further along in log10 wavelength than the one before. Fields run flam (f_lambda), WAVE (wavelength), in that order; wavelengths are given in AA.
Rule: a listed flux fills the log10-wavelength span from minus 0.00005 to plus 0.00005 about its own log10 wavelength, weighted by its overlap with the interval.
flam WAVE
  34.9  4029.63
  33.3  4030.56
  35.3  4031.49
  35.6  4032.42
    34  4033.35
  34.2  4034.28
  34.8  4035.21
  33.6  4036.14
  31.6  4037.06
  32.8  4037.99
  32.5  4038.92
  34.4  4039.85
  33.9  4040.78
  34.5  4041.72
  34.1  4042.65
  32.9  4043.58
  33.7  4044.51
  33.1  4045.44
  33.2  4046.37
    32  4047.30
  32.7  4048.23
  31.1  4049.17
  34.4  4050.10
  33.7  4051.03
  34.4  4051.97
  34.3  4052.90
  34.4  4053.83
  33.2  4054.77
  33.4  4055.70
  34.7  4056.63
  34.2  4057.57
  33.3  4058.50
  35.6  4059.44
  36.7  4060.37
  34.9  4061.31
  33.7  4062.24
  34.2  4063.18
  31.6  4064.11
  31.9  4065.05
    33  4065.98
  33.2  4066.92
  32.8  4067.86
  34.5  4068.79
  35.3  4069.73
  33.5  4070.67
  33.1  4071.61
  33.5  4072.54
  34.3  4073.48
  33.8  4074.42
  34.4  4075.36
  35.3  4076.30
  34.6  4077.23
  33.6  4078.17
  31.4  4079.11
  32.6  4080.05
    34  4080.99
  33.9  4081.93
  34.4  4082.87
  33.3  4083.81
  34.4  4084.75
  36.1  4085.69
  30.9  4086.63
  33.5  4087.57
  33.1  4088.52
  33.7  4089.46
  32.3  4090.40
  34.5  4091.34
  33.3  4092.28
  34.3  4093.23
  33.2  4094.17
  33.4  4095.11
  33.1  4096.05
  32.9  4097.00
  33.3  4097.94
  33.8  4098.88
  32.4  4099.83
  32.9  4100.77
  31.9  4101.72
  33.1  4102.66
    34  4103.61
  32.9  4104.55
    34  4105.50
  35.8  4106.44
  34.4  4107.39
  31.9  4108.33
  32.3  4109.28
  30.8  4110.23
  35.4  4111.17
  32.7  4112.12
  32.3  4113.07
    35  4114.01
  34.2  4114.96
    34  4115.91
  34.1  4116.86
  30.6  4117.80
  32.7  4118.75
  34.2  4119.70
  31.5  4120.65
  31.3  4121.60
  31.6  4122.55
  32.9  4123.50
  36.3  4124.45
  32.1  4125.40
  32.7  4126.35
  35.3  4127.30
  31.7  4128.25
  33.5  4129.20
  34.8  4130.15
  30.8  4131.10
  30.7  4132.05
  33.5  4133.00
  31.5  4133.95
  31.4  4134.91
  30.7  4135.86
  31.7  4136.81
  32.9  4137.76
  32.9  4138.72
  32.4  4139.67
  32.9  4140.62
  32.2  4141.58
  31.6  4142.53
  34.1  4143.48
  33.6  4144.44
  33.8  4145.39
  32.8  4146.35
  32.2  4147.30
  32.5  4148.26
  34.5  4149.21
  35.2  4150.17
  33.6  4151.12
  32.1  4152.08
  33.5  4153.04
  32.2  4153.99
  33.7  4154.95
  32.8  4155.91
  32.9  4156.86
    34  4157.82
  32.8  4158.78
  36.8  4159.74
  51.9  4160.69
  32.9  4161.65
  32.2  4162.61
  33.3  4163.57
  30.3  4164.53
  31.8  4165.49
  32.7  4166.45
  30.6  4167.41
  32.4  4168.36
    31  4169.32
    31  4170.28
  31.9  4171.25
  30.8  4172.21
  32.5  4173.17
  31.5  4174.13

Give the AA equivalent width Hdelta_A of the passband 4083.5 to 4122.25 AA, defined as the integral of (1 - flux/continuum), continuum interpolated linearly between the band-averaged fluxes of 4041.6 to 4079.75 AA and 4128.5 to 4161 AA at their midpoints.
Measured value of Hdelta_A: 0.34 AA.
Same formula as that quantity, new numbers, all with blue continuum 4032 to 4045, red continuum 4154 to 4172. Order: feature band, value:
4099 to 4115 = 0.2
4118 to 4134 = 0.4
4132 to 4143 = 0.5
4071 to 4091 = 0.0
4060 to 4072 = 0.0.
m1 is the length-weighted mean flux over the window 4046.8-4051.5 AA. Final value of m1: 32.8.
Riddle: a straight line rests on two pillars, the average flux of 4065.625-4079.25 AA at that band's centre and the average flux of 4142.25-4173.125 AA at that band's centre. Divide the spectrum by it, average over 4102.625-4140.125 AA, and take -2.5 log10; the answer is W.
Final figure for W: 0.02 mag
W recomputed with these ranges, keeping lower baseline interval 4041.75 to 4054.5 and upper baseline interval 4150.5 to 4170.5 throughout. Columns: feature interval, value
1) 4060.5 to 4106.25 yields 0.00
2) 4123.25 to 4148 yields 0.03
